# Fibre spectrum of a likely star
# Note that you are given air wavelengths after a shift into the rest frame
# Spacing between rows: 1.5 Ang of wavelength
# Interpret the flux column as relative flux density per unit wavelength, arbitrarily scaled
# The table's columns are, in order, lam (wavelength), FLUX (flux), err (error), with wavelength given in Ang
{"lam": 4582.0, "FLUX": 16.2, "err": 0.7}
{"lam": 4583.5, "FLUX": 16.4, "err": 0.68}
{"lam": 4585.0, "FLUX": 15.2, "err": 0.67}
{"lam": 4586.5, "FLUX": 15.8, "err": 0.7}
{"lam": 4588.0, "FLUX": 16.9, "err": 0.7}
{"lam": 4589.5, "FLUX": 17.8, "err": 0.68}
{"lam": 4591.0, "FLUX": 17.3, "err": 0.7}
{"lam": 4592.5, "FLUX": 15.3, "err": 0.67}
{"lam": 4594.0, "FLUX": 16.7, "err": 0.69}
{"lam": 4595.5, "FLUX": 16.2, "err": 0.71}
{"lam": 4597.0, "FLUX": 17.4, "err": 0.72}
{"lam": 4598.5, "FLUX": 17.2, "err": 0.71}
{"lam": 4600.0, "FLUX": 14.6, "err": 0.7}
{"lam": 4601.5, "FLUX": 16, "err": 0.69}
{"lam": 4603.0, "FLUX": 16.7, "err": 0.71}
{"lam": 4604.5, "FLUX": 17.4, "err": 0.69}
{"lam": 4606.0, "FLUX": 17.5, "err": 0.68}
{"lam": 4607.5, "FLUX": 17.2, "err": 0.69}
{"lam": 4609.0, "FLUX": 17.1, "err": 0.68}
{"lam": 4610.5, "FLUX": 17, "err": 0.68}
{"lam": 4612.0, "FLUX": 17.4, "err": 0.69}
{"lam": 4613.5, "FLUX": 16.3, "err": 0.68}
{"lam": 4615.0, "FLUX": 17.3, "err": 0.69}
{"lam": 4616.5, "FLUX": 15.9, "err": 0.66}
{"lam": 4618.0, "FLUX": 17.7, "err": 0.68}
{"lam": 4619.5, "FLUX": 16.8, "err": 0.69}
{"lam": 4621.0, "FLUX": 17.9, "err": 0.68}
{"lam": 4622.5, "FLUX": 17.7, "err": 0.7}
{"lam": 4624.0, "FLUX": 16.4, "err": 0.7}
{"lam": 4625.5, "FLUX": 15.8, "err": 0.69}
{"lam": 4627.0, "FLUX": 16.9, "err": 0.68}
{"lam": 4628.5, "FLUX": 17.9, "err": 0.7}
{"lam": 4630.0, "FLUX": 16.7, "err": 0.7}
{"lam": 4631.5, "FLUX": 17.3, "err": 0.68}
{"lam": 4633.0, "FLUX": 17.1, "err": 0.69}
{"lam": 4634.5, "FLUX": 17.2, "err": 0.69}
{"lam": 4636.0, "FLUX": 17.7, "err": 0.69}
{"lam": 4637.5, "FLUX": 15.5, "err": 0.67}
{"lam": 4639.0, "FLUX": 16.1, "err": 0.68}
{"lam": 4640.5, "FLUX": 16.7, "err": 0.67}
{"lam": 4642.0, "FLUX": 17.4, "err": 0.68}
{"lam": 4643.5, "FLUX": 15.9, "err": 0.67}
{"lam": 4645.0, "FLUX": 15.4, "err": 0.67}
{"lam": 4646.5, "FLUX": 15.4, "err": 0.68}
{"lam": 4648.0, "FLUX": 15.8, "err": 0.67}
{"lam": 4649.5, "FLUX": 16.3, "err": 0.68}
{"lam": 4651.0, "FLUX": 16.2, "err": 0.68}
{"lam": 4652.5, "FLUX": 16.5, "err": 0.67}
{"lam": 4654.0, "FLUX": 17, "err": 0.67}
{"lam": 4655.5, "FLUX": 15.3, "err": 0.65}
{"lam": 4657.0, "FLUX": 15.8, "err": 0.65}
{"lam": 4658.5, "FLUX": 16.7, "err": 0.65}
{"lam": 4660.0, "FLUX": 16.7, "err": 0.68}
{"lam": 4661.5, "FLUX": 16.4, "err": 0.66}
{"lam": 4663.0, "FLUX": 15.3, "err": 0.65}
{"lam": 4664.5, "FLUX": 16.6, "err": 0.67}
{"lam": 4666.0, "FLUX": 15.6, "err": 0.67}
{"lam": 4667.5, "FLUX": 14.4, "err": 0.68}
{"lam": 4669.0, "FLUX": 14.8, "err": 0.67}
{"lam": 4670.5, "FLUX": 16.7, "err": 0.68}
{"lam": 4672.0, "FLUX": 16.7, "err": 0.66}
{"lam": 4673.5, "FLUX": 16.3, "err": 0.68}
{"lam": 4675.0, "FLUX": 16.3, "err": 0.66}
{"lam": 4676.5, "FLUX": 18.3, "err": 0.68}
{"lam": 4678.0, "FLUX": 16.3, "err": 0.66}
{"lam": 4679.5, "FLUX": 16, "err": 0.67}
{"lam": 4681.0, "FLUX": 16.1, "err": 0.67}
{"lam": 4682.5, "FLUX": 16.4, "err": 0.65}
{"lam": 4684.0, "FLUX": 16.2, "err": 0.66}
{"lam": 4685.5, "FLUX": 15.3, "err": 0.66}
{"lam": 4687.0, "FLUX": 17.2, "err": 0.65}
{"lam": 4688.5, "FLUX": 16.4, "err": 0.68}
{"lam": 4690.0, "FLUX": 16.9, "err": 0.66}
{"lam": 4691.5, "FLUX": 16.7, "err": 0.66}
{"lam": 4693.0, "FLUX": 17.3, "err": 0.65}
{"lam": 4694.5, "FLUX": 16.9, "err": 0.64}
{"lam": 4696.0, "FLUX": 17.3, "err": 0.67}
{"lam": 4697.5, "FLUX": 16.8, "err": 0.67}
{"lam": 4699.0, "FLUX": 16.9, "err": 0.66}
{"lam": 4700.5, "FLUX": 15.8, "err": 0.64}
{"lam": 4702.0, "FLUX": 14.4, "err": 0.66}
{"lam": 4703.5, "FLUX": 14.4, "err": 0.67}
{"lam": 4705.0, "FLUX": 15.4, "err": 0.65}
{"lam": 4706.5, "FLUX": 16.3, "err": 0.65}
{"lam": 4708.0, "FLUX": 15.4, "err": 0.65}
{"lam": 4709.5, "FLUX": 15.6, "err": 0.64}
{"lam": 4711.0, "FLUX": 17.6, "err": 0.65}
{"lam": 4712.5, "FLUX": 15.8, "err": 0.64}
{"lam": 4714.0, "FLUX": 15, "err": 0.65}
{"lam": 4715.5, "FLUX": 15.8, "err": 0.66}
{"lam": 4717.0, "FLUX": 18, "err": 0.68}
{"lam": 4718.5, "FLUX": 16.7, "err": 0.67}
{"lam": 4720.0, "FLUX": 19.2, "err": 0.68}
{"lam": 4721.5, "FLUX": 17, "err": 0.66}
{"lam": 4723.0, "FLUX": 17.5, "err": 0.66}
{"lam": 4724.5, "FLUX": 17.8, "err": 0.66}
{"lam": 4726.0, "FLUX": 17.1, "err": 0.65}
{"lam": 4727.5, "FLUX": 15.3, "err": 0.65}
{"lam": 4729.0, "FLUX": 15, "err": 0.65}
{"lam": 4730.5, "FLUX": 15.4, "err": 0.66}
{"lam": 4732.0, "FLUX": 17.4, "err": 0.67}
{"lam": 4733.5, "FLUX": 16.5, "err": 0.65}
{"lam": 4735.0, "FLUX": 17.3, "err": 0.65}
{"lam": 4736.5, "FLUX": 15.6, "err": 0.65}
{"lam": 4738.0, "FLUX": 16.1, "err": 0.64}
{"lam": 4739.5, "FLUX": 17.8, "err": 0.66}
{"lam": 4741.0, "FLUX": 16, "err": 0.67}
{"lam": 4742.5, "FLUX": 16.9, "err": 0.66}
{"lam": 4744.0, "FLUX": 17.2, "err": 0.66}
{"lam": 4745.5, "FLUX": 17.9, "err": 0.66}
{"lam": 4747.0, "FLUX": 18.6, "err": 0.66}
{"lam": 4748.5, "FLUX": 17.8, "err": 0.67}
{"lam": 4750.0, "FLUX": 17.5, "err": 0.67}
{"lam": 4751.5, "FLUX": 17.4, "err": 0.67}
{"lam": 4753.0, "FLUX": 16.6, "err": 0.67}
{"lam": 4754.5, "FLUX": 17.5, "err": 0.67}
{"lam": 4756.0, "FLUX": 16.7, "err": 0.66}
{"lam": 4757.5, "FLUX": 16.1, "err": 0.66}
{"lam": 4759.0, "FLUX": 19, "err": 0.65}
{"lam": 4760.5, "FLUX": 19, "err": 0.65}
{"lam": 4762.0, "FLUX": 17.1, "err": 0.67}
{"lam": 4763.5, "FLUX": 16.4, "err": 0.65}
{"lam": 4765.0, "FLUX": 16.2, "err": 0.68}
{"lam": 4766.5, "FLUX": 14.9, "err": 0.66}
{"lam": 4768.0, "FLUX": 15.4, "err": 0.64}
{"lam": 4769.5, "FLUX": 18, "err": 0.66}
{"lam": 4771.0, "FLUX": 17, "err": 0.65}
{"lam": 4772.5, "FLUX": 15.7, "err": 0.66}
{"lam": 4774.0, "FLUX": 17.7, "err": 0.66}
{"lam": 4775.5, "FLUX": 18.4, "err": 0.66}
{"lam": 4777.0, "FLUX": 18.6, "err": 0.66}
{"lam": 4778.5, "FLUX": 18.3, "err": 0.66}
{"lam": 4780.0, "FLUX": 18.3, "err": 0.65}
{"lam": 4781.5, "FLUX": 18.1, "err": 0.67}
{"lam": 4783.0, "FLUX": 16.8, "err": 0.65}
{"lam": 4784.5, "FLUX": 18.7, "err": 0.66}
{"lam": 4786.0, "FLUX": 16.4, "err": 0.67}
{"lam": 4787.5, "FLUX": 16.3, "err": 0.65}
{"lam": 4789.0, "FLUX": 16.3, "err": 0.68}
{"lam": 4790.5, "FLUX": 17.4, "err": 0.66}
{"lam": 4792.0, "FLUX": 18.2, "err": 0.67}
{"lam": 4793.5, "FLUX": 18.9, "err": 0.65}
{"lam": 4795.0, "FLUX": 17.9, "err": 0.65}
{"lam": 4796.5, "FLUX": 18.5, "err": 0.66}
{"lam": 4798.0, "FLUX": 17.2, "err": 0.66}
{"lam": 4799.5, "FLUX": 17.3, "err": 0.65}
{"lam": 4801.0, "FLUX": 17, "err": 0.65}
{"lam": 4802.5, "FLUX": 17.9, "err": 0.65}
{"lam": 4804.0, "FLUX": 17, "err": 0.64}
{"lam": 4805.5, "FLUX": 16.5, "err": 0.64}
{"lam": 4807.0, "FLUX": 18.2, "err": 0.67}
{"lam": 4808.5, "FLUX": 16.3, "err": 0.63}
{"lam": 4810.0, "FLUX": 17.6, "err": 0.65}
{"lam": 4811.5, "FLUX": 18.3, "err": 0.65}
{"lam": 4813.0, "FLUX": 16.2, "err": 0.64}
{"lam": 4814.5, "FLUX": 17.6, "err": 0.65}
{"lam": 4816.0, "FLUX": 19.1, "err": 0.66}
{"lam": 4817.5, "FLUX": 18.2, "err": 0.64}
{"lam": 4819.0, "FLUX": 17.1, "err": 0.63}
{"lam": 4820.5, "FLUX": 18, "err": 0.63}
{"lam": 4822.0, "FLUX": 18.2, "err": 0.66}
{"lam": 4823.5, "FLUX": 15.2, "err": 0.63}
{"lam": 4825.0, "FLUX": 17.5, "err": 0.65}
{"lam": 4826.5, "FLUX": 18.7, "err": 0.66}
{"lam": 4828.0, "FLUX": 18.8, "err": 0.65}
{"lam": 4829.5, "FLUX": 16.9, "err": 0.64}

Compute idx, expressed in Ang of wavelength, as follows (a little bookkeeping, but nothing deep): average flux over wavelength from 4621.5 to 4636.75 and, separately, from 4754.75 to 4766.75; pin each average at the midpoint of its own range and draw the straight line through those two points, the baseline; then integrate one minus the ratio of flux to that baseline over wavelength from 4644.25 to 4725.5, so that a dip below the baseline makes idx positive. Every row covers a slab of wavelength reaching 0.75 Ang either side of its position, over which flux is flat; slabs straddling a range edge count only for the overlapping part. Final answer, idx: 3.6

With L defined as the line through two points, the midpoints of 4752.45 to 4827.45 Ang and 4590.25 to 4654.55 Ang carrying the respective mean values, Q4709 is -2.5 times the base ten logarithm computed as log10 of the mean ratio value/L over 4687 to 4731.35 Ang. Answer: 0.04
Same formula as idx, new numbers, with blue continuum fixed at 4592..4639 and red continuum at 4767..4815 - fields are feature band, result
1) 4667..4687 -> 0.98 Ang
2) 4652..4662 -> 0.37 Ang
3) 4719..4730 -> 0.16 Ang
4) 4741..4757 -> -0.04 Ang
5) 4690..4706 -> 0.83 Ang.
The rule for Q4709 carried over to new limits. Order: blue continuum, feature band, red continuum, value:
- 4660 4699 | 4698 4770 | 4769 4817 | 0.02 mag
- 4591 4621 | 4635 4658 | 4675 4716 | 0.02 mag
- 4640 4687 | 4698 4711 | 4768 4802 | 0.06 mag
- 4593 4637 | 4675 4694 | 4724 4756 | 0.02 mag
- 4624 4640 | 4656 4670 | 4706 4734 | 0.06 mag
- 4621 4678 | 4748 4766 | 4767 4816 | 0.00 mag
